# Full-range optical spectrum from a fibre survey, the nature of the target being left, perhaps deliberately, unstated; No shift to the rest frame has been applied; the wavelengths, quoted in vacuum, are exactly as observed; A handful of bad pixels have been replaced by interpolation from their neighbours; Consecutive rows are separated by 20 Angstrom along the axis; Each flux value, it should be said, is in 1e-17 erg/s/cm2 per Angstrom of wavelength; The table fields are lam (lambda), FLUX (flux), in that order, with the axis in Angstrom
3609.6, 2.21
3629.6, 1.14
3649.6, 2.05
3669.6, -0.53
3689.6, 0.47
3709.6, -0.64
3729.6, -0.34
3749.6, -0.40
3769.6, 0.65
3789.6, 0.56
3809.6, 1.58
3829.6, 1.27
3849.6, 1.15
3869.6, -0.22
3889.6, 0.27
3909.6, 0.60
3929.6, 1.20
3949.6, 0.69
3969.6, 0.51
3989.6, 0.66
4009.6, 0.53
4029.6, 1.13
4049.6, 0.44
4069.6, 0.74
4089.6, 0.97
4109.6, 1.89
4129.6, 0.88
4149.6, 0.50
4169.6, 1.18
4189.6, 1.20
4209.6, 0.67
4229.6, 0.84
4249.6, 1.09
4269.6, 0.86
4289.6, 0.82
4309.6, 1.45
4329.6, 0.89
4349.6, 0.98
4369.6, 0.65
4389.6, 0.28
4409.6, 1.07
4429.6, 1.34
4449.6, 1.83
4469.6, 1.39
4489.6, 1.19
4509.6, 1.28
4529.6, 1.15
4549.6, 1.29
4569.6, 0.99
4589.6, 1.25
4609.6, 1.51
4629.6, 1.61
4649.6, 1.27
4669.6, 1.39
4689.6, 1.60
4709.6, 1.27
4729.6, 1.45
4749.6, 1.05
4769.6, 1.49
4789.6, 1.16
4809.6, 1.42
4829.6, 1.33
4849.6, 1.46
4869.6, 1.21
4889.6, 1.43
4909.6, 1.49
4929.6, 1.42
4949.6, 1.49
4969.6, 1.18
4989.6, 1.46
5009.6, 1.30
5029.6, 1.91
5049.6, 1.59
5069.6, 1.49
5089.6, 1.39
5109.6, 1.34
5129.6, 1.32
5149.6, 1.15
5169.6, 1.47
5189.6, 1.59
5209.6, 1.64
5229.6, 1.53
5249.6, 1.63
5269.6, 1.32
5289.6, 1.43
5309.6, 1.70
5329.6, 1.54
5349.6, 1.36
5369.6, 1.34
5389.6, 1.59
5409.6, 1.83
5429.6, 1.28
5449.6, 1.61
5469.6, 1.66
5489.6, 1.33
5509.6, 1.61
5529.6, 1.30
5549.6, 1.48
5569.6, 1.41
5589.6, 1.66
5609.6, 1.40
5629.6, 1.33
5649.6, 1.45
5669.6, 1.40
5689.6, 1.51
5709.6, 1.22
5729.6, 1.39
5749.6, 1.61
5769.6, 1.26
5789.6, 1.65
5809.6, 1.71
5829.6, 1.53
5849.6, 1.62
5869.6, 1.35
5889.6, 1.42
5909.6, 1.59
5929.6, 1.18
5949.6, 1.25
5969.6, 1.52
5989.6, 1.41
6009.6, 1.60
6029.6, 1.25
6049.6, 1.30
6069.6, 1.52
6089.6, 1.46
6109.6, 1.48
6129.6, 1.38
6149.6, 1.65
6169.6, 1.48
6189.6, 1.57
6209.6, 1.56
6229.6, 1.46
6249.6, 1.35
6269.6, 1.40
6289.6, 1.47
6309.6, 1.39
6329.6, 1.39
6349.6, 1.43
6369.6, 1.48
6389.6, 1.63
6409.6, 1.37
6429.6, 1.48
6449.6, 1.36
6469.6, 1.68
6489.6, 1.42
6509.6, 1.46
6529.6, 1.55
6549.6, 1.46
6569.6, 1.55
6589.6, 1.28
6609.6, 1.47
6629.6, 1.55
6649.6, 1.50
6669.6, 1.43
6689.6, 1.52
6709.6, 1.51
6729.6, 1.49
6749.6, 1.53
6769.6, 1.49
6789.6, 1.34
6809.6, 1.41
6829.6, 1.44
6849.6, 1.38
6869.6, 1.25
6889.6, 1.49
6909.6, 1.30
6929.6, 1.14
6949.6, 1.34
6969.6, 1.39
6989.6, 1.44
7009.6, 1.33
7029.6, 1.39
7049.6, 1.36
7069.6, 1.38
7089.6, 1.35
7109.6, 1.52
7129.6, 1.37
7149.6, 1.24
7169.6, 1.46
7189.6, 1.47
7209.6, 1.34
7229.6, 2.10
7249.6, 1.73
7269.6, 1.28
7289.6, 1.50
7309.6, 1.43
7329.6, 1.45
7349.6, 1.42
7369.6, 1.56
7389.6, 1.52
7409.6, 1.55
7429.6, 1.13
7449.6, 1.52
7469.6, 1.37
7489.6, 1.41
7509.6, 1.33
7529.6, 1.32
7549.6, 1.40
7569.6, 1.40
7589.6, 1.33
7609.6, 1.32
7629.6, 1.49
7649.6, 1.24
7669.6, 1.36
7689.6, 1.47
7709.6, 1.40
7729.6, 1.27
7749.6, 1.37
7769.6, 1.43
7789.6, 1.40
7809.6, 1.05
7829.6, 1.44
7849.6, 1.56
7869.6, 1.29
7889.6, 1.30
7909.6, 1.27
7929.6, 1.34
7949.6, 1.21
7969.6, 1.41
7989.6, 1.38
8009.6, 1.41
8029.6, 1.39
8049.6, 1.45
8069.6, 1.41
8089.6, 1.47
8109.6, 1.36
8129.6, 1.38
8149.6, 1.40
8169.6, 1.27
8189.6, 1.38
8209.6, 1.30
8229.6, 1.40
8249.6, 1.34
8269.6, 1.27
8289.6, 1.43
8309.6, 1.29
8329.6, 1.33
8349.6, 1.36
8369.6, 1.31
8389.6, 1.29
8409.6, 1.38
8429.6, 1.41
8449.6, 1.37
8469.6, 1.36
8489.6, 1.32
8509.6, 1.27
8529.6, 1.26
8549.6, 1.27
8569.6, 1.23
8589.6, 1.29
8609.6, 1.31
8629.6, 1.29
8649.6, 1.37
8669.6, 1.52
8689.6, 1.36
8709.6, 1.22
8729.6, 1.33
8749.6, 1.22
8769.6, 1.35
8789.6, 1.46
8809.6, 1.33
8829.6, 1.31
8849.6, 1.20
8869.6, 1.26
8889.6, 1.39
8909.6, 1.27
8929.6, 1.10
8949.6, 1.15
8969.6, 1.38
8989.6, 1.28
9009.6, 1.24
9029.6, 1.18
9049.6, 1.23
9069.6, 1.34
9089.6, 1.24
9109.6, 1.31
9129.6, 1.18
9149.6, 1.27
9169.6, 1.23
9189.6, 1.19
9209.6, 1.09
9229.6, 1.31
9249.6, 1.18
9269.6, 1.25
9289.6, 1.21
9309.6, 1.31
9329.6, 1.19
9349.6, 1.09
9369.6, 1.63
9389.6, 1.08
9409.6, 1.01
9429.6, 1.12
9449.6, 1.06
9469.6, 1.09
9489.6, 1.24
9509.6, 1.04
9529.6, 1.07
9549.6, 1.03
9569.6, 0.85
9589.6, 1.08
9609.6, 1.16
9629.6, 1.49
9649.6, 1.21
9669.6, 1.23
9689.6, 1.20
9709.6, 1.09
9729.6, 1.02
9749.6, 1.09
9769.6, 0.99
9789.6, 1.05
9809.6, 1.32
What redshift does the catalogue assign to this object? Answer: 0.10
